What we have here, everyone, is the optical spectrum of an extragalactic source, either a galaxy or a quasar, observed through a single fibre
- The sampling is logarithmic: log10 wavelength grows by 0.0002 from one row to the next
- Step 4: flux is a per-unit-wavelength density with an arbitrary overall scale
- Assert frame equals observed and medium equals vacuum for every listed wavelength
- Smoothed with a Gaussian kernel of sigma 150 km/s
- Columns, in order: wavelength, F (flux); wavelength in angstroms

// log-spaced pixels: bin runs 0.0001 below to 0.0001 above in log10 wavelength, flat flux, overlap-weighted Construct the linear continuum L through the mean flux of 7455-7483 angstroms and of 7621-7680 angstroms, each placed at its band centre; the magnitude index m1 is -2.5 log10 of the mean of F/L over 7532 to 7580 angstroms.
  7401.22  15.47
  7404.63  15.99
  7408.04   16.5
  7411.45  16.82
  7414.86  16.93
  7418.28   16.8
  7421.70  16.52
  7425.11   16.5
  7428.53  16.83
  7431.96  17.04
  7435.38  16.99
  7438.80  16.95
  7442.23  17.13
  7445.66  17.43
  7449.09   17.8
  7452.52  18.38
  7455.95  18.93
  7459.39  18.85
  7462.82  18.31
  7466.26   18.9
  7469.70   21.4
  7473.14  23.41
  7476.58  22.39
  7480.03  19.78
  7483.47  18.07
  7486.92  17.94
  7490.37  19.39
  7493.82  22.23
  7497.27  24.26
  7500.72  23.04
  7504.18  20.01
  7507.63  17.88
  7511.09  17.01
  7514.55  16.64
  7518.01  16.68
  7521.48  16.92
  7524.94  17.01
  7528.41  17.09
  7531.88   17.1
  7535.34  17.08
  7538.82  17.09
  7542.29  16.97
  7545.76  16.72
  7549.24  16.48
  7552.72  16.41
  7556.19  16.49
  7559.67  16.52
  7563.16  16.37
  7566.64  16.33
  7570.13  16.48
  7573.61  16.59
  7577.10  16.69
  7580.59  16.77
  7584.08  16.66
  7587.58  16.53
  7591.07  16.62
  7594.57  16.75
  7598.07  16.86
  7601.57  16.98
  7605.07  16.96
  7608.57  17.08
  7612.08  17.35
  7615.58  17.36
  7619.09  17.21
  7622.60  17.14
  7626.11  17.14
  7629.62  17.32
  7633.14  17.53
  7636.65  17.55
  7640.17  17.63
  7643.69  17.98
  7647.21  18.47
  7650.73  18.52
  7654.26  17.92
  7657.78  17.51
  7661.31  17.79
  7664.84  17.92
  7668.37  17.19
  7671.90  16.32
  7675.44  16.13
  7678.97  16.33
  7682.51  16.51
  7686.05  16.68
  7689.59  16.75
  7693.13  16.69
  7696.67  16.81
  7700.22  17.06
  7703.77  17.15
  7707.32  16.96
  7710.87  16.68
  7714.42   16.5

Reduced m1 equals 0.136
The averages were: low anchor 20.2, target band 16.7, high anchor 17.4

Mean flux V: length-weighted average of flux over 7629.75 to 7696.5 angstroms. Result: 17.3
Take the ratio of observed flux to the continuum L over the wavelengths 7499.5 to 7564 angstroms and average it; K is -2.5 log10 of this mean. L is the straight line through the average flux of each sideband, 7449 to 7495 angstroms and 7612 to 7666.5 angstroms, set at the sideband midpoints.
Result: 0.101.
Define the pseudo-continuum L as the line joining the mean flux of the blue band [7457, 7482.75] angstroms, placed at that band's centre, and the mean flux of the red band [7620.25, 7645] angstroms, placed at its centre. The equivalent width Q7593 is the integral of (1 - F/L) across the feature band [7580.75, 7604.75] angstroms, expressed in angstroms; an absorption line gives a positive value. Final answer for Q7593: 1.9 angstroms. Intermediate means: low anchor 20.3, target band 16.7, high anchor 17.5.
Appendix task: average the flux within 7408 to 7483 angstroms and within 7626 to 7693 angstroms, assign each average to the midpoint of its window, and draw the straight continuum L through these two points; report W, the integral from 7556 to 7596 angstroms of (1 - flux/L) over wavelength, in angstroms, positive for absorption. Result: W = 2.5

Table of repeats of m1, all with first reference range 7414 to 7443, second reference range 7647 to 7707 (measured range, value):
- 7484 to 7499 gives -0.221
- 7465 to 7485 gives -0.222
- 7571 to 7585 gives 0.022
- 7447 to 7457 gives -0.089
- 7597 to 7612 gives 0.001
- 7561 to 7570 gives 0.041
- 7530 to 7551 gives 0.004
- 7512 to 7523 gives 0.012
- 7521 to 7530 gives -0.004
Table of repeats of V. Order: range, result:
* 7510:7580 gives 16.7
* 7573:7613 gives 16.8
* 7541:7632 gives 16.8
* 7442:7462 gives 18.2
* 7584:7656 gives 17.3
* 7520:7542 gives 17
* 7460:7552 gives 18.8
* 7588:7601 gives 16.7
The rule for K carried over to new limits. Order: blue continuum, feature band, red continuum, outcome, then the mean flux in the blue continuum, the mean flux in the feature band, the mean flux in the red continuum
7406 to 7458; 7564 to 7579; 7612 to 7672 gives 0.06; 17.2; 16.5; 17.6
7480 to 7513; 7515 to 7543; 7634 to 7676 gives 0.15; 20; 17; 17.6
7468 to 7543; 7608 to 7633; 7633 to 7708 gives 0.03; 19.1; 17.3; 17.2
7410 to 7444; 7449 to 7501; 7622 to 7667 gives -0.18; 16.9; 20.2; 17.7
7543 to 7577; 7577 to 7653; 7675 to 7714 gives -0.04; 16.5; 17.2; 16.7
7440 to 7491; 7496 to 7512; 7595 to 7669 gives -0.09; 19.2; 20.5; 17.5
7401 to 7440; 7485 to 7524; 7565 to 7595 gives -0.16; 16.7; 19.2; 16.6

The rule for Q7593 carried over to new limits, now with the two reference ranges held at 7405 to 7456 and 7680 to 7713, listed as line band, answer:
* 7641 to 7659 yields -1.3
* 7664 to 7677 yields 0.0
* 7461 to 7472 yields -1.7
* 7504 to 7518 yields -0.4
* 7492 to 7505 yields -4.2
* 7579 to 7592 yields 0.2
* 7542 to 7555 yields 0.3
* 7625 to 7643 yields -0.7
